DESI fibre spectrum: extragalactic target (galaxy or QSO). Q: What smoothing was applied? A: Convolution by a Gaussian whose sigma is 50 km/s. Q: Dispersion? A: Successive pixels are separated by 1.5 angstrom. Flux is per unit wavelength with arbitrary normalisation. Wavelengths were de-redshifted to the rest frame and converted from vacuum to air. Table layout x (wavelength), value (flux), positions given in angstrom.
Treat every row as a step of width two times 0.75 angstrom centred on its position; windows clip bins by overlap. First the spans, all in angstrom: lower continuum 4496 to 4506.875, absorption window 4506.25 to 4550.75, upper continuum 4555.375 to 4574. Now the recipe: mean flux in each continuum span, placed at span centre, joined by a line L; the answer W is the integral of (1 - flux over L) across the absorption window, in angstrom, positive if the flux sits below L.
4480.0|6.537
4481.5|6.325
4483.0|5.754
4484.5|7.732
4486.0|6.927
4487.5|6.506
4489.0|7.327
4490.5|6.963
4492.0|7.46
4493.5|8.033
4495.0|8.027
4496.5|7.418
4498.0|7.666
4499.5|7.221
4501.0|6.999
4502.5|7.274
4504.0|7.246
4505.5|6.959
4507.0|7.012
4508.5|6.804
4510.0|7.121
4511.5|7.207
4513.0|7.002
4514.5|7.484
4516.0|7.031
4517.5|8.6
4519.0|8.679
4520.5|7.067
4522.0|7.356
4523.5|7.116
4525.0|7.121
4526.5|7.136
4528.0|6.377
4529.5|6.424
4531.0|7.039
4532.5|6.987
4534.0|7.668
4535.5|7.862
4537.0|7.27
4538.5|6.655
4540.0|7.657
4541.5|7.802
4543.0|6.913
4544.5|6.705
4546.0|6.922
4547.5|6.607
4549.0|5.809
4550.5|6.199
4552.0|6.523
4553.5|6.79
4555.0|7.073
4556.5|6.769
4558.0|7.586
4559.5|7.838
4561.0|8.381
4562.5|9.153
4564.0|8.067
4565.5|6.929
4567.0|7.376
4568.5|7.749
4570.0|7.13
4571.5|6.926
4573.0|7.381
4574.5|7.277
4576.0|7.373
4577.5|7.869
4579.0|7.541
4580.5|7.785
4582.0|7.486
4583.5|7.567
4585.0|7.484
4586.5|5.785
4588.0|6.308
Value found 1.5 angstrom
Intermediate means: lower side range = 7.24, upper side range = 7.59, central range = 7.13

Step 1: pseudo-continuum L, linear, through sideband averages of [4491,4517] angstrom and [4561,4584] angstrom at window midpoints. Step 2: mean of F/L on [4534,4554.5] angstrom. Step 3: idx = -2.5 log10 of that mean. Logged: 0.08 mag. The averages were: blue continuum 7.3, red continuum 7.6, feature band 6.93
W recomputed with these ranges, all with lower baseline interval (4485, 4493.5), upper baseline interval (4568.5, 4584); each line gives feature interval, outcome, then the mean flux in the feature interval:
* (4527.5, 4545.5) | 0.46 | 7.12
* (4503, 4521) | -0.32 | 7.35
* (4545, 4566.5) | 0.56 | 7.19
